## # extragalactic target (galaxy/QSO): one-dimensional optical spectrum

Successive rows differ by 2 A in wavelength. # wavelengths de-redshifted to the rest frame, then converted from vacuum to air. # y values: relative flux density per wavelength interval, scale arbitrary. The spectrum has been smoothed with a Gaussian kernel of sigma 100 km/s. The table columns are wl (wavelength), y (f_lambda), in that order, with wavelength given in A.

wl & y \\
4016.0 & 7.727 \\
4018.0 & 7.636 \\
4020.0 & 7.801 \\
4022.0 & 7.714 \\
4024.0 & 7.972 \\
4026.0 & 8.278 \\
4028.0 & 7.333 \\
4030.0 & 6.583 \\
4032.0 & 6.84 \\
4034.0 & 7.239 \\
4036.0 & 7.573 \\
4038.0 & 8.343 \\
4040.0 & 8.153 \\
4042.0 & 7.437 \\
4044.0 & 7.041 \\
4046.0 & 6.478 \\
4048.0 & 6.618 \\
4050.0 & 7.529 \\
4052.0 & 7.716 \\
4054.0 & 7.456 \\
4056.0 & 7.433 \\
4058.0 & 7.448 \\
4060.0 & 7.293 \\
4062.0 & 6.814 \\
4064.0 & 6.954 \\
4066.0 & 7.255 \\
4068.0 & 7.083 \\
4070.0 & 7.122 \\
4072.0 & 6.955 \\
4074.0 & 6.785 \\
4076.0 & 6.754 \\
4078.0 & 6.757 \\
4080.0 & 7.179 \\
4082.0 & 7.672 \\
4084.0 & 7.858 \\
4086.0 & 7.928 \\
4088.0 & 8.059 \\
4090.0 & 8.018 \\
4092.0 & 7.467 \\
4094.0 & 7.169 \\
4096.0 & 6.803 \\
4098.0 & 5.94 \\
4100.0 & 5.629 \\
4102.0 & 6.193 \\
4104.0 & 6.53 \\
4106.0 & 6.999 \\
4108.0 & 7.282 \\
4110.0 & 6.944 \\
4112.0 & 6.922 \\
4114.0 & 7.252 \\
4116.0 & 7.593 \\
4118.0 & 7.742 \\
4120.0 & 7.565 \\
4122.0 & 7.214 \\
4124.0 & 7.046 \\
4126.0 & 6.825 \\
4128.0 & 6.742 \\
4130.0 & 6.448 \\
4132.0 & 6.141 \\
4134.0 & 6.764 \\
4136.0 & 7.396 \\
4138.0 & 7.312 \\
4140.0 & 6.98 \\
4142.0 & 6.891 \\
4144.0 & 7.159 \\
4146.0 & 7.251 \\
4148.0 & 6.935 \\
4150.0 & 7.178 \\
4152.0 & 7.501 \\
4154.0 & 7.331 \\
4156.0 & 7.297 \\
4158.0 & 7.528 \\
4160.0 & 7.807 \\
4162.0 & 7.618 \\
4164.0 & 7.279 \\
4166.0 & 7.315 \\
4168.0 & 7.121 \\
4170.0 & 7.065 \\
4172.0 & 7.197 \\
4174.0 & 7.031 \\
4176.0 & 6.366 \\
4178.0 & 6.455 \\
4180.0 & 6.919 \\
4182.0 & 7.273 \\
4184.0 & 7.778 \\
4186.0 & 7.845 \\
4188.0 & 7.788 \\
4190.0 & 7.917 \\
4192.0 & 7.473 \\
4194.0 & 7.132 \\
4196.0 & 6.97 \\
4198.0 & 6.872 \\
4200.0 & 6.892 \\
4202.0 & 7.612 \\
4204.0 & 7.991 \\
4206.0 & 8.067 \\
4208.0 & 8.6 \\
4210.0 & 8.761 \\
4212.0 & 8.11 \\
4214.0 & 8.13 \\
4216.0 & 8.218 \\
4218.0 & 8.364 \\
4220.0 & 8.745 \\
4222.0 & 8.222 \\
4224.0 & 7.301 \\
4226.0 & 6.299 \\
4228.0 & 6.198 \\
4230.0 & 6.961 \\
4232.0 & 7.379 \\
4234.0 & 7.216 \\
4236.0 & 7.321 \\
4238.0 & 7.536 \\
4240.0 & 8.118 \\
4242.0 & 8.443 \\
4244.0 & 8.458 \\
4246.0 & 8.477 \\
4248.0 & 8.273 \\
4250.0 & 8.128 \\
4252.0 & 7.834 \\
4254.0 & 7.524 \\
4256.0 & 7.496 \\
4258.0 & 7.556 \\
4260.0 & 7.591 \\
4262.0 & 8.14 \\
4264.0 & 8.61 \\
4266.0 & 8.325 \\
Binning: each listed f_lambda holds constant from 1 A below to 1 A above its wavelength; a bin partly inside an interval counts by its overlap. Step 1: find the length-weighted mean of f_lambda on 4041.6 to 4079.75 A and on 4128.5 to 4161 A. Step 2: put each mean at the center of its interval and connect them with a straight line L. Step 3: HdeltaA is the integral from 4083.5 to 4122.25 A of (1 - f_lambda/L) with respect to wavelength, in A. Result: -0.21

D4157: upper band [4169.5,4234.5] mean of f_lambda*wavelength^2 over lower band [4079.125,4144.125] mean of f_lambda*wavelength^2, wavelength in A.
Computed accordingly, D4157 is 1.11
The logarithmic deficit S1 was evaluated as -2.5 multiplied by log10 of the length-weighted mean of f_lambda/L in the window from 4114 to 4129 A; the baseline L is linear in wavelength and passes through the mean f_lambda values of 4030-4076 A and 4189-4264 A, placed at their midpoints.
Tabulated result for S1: 0.028 mag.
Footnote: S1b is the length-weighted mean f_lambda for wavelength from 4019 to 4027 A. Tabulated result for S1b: 7.94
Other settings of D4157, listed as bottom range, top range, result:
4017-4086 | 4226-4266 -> 1.16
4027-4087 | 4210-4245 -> 1.16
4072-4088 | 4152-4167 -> 1.06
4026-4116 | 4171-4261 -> 1.14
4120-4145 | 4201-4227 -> 1.20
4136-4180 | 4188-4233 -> 1.09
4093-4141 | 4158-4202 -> 1.09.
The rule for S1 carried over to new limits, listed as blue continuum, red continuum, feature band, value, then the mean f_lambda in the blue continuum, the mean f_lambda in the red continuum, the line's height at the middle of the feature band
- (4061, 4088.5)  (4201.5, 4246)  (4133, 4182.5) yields 0.059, 7.21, 7.84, 7.56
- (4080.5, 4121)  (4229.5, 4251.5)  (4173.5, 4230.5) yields 0.020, 7.18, 7.87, 7.68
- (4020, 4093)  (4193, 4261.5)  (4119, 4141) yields 0.087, 7.37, 7.73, 7.53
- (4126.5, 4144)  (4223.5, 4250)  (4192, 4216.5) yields -0.060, 6.85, 7.56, 7.34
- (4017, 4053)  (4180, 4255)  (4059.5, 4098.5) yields 0.047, 7.46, 7.72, 7.52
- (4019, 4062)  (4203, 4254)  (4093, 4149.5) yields 0.105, 7.43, 7.88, 7.62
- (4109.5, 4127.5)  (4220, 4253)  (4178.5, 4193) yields -0.008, 7.23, 7.67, 7.48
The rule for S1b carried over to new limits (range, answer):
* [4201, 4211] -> 8.21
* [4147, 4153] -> 7.2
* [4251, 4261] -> 7.6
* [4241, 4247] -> 8.46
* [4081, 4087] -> 7.82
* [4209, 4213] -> 8.44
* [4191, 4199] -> 7.11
